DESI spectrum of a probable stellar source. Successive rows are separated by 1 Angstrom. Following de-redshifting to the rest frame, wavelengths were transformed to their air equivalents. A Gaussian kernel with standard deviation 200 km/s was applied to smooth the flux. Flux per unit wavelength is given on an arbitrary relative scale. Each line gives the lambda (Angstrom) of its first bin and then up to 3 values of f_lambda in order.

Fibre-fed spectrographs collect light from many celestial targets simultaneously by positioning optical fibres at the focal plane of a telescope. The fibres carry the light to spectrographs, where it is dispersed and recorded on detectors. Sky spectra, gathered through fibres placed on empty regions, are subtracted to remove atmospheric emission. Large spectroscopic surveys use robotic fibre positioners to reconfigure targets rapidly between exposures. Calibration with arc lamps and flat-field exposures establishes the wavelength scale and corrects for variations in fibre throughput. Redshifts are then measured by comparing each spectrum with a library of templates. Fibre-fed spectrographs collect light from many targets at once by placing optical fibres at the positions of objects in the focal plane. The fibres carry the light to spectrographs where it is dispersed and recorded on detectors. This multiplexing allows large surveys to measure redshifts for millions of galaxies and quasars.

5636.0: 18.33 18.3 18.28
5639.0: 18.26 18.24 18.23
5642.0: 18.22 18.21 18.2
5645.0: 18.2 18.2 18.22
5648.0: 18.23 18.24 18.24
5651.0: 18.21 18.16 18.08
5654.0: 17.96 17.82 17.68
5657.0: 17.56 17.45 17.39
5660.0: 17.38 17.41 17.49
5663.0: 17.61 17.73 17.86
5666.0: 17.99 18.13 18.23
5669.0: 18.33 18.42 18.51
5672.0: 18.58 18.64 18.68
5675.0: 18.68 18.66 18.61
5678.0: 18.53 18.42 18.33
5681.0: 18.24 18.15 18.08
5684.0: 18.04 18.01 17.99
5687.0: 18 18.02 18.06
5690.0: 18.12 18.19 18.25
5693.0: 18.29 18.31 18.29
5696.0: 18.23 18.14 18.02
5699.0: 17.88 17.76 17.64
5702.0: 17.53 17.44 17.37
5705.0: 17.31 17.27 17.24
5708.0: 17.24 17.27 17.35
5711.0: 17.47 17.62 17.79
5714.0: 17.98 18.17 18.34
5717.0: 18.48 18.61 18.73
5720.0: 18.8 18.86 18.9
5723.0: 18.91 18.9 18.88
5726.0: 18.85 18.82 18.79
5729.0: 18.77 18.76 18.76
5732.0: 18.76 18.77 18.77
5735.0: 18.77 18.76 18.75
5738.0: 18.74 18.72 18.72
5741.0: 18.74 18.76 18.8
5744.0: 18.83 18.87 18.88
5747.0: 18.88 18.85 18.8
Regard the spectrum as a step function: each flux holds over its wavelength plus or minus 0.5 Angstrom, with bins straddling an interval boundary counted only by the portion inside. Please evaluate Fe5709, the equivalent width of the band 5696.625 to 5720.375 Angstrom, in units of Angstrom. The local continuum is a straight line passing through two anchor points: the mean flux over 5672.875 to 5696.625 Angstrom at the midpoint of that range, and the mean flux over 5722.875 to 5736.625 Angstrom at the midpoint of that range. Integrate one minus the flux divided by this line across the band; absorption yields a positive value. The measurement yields 1.0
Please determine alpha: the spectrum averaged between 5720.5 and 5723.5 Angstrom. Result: 18.9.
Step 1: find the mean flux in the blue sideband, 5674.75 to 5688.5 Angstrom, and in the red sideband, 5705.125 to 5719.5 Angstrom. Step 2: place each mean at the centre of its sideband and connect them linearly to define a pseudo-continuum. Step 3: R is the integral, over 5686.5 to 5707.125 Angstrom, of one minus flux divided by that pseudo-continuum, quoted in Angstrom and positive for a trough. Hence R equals 0.18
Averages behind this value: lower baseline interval 18.3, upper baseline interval 17.8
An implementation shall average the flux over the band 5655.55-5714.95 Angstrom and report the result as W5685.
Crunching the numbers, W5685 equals 17.9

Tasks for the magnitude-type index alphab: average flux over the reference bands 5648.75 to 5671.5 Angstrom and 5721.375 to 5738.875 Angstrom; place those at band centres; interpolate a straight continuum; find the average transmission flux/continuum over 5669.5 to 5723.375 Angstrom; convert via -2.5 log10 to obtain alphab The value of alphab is 0.01 mag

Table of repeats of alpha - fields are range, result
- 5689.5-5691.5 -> 18.2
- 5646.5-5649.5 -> 18.2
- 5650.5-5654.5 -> 18.1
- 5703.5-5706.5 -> 17.3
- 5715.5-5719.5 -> 18.5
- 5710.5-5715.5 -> 17.8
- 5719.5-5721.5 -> 18.8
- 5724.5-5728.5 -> 18.8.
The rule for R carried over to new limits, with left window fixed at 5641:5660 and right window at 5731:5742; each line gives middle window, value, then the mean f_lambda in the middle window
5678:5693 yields 0.13 Angstrom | 18.2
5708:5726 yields 0.29 Angstrom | 18.3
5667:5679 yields -0.21 Angstrom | 18.5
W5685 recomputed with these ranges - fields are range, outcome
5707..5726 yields 18.2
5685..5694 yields 18.1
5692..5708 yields 17.8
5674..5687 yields 18.3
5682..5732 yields 18.1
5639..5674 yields 18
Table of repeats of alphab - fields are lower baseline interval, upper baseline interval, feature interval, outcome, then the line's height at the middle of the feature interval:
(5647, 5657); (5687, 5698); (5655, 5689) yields 0.00 mag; 18.1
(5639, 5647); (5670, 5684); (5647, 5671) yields 0.02 mag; 18.3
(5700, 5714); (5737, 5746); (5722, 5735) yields -0.03 mag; 18.3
